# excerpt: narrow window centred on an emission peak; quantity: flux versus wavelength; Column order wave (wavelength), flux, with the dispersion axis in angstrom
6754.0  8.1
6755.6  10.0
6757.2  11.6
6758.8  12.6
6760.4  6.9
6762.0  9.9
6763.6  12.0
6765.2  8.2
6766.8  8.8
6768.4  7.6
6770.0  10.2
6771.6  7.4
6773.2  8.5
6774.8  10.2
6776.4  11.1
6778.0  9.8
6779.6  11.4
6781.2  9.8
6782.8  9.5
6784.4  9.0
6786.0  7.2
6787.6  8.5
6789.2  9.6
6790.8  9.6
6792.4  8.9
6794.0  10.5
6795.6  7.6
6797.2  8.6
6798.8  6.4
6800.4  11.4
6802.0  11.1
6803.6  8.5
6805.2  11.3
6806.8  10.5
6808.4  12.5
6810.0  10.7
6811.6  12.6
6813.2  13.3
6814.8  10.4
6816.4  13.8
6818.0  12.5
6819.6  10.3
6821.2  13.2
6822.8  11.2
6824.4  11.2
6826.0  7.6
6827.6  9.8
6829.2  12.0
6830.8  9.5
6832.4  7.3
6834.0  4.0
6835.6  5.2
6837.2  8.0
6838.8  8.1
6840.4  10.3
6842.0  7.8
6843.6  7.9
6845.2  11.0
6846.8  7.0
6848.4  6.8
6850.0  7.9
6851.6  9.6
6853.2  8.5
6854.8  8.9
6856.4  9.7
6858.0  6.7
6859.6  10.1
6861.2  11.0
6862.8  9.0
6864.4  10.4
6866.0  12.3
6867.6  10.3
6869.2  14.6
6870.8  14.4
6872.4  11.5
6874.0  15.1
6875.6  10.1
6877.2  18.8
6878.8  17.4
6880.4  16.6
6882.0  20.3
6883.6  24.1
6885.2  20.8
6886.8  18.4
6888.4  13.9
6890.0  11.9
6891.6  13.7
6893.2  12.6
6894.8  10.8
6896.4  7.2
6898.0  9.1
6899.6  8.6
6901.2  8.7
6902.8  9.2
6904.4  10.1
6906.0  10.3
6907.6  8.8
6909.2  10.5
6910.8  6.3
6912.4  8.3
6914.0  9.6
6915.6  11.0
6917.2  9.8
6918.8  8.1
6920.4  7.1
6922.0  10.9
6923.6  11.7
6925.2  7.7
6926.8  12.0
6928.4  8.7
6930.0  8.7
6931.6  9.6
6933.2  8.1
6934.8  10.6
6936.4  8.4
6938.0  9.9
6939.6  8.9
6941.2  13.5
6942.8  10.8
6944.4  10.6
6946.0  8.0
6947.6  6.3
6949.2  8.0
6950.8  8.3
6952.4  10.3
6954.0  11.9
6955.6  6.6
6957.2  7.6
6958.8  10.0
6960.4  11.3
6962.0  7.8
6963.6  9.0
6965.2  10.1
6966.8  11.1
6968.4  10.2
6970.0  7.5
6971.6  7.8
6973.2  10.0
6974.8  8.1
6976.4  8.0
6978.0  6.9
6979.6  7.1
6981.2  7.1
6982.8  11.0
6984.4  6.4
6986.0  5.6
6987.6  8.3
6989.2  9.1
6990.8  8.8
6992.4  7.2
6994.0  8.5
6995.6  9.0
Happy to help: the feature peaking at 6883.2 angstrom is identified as [O III]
